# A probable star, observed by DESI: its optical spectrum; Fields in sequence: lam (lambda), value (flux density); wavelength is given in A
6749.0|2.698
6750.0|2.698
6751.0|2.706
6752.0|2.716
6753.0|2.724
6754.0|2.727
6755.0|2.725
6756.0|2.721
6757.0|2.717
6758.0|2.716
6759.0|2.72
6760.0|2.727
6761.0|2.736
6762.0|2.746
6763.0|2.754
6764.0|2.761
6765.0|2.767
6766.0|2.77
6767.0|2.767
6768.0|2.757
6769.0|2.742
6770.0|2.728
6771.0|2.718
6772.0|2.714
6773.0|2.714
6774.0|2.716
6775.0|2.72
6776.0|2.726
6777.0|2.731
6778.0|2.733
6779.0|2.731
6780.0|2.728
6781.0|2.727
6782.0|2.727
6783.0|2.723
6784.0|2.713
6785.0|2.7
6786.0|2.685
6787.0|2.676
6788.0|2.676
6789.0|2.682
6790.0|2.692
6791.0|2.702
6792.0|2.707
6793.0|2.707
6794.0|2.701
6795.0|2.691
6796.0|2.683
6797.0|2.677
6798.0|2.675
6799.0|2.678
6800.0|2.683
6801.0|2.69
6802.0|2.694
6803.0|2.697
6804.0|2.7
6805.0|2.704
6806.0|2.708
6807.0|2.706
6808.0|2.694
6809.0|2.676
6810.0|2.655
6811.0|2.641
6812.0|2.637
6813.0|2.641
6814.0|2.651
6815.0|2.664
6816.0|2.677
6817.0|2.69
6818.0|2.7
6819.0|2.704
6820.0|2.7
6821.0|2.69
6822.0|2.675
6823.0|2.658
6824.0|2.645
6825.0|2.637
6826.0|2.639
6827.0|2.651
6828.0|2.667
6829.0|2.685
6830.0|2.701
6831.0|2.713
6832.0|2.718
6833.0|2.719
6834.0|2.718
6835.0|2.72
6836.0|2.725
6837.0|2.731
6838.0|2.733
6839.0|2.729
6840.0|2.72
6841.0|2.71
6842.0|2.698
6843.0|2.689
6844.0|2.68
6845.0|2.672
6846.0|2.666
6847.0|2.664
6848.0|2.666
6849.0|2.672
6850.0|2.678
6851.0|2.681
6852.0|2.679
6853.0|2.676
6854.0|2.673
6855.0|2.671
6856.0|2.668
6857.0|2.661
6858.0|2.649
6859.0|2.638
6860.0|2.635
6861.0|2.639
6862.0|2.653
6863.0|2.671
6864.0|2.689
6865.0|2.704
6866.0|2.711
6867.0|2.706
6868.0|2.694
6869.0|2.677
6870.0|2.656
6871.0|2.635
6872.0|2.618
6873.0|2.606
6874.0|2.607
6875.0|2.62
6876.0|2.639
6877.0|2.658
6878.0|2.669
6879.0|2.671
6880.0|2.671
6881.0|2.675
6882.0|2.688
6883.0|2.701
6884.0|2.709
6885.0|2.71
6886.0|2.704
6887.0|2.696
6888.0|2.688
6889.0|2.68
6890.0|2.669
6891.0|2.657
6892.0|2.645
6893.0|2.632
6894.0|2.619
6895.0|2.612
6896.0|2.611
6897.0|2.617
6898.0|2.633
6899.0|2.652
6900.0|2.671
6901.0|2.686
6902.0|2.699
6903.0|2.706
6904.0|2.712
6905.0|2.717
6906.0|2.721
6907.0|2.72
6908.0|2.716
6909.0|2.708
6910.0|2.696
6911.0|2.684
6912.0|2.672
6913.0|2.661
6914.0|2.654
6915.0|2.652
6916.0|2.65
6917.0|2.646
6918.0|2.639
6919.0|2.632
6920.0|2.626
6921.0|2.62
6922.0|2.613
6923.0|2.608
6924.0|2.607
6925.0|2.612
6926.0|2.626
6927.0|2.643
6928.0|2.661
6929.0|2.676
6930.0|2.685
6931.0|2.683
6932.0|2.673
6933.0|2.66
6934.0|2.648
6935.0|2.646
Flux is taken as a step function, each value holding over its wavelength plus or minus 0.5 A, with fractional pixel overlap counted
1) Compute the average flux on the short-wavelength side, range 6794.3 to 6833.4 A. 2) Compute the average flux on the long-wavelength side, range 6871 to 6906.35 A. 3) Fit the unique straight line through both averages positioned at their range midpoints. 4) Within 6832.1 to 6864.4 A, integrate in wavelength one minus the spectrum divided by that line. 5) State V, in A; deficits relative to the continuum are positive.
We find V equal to -0.14 A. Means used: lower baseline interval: 2.68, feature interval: 2.68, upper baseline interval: 2.66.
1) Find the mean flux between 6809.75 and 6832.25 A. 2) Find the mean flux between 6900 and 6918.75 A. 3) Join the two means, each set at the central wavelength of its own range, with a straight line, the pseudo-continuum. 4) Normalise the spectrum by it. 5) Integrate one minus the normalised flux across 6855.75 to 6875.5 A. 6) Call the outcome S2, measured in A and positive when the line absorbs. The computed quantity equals 0.2 A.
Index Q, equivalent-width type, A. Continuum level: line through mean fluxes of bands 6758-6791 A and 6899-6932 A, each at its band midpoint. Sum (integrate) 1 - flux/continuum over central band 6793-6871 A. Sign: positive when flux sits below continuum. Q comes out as 0.5 A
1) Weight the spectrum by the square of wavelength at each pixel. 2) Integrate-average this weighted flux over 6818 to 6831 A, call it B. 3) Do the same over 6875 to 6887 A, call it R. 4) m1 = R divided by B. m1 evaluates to 1.0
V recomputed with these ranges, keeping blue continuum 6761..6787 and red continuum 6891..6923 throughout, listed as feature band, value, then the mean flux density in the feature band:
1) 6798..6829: 0.4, 2.68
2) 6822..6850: 0.1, 2.69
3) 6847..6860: 0.1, 2.67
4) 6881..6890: -0.1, 2.69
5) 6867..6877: 0.1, 2.64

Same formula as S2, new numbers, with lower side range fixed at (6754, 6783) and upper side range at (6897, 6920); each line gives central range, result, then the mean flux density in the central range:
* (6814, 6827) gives 0.2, 2.67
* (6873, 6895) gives 0.2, 2.66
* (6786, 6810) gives 0.3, 2.69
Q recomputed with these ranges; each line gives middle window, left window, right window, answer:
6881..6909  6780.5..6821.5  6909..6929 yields -0.2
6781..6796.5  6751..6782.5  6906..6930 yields 0.1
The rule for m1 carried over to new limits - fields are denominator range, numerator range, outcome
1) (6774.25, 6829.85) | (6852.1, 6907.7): 1.02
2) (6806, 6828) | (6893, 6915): 1.03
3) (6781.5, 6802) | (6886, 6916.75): 1.02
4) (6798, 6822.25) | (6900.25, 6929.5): 1.02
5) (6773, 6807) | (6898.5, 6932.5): 1.02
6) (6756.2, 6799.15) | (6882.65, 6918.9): 1.02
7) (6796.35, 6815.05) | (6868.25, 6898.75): 1.01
